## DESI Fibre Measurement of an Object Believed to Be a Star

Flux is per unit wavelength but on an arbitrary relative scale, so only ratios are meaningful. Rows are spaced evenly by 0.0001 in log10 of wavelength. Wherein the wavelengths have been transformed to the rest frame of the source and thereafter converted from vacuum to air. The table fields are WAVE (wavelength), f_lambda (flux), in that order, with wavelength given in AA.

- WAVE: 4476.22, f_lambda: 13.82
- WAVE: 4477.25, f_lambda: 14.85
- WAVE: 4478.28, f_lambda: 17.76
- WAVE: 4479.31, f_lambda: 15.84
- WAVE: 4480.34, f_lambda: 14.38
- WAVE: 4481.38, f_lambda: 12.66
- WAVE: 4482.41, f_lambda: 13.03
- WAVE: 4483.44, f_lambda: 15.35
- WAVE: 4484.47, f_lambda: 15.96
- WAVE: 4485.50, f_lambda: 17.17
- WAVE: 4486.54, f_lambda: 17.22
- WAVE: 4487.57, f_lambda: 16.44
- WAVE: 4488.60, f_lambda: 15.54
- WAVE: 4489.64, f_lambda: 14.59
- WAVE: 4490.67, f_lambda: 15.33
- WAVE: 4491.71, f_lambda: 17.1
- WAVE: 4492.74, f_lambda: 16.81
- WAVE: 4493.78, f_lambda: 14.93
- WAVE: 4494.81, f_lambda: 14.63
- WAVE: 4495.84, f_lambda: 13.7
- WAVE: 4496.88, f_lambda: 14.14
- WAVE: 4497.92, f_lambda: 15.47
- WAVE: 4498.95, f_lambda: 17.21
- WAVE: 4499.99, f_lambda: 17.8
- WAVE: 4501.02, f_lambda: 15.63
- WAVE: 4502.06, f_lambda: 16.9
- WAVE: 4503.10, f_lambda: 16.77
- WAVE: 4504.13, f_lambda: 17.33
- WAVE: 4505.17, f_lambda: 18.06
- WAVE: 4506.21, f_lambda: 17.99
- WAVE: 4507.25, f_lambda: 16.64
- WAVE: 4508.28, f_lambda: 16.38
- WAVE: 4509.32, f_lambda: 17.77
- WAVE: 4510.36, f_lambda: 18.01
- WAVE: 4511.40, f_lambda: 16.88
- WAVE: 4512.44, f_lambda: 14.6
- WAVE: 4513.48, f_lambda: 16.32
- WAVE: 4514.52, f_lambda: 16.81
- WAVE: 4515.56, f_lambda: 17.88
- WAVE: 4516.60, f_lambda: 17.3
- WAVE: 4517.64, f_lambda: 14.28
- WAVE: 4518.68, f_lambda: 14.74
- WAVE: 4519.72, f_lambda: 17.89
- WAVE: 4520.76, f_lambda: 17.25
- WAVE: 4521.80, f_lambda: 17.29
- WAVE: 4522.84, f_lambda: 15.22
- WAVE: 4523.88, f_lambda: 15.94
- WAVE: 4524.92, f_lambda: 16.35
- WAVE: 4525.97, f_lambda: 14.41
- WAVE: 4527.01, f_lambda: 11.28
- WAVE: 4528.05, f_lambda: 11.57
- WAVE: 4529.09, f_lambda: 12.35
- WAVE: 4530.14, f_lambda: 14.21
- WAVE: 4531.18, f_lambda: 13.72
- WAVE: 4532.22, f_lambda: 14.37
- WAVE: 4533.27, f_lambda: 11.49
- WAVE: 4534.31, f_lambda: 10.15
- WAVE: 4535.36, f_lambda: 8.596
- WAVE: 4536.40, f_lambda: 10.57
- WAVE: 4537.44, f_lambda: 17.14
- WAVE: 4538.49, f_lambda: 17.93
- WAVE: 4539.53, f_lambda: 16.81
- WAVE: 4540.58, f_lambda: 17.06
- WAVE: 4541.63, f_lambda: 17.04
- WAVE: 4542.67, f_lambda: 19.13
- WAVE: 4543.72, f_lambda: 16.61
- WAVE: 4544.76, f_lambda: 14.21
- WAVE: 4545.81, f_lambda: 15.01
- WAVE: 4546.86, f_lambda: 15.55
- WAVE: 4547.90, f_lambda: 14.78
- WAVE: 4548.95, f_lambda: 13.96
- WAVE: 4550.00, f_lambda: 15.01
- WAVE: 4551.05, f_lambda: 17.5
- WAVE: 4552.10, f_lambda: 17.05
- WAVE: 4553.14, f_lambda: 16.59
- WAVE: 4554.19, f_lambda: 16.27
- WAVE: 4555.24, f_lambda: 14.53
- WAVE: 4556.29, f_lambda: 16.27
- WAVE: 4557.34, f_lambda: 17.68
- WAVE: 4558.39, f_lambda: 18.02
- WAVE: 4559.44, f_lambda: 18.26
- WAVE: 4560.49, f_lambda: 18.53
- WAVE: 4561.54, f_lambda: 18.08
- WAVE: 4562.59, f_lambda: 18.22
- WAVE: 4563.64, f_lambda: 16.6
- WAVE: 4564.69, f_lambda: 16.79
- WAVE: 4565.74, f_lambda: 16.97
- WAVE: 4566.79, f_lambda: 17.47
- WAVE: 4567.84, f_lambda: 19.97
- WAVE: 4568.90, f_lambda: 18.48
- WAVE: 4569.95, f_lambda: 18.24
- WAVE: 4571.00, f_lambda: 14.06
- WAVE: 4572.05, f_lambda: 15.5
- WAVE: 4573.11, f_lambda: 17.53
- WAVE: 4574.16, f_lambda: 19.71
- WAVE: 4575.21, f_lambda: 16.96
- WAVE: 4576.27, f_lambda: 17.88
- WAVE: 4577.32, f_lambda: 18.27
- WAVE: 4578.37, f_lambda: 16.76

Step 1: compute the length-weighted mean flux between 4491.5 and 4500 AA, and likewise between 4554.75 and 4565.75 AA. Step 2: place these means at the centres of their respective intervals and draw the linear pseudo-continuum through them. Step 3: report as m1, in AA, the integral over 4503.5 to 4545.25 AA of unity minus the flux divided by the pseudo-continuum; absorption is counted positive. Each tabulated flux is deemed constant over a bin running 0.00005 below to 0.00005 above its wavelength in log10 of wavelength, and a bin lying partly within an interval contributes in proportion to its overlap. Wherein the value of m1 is 2.1 AA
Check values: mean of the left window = 15.6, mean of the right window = 17.3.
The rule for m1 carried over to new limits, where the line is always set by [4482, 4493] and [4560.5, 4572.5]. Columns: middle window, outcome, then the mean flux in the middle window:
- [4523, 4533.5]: 1.87 AA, 13.7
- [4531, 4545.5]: 1.89 AA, 14.7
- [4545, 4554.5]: 0.76 AA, 15.7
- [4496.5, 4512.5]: -0.60 AA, 16.8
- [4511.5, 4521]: 0.05 AA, 16.3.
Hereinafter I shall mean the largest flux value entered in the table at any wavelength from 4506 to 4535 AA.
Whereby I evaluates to 18.01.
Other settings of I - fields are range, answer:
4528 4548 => 19.13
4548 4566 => 18.53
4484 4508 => 18.06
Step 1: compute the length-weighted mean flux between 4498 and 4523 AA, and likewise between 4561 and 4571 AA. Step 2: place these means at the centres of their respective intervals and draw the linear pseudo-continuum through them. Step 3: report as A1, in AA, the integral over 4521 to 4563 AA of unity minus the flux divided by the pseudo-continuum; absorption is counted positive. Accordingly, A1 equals 4.7 AA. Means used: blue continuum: 16.8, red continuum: 17.7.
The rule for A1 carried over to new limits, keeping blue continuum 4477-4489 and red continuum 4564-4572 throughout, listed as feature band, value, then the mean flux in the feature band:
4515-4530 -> 1.0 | 15.2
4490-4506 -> -0.3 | 16.1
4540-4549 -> 0.4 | 16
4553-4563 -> -0.1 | 17.3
